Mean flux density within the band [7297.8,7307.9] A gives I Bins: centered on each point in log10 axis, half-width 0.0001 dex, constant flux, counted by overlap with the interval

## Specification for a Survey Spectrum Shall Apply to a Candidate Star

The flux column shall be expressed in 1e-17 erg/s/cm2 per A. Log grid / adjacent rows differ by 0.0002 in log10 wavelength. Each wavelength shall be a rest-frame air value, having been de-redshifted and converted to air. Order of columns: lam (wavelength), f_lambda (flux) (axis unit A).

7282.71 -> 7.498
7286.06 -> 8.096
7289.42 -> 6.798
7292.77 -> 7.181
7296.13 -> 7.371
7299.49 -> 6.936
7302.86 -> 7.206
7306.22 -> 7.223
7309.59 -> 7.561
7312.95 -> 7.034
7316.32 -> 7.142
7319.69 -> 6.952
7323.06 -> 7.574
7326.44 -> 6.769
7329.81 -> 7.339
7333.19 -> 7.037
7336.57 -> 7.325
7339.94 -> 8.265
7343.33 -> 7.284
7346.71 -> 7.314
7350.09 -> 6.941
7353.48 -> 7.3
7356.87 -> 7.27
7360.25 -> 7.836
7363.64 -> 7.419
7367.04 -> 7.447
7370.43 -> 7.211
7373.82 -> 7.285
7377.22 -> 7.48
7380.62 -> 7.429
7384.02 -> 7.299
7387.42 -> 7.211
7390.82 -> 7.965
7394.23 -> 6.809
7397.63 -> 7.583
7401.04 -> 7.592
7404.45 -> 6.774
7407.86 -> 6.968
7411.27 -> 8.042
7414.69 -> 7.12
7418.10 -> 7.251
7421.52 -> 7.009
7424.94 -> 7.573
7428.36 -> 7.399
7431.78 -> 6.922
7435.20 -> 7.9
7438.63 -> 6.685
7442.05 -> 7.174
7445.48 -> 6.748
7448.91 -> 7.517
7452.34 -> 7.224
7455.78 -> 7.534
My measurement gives 7.12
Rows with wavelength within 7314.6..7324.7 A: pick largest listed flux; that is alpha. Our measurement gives 7.574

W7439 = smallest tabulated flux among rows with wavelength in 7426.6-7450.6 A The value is 6.685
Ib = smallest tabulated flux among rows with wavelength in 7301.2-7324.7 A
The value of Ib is 6.952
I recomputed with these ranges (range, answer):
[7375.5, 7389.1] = 7.35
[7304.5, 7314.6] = 7.28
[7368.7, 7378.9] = 7.33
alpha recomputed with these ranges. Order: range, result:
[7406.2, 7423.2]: 8.042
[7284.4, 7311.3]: 8.096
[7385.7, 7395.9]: 7.965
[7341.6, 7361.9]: 7.836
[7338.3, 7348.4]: 8.265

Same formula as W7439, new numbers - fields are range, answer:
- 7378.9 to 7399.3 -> 6.809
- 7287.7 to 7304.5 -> 6.798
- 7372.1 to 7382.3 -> 7.285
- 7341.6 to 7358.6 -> 6.941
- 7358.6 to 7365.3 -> 7.419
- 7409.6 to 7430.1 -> 7.009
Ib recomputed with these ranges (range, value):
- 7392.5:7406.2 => 6.774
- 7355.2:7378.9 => 7.211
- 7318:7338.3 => 6.769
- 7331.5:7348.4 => 7.037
